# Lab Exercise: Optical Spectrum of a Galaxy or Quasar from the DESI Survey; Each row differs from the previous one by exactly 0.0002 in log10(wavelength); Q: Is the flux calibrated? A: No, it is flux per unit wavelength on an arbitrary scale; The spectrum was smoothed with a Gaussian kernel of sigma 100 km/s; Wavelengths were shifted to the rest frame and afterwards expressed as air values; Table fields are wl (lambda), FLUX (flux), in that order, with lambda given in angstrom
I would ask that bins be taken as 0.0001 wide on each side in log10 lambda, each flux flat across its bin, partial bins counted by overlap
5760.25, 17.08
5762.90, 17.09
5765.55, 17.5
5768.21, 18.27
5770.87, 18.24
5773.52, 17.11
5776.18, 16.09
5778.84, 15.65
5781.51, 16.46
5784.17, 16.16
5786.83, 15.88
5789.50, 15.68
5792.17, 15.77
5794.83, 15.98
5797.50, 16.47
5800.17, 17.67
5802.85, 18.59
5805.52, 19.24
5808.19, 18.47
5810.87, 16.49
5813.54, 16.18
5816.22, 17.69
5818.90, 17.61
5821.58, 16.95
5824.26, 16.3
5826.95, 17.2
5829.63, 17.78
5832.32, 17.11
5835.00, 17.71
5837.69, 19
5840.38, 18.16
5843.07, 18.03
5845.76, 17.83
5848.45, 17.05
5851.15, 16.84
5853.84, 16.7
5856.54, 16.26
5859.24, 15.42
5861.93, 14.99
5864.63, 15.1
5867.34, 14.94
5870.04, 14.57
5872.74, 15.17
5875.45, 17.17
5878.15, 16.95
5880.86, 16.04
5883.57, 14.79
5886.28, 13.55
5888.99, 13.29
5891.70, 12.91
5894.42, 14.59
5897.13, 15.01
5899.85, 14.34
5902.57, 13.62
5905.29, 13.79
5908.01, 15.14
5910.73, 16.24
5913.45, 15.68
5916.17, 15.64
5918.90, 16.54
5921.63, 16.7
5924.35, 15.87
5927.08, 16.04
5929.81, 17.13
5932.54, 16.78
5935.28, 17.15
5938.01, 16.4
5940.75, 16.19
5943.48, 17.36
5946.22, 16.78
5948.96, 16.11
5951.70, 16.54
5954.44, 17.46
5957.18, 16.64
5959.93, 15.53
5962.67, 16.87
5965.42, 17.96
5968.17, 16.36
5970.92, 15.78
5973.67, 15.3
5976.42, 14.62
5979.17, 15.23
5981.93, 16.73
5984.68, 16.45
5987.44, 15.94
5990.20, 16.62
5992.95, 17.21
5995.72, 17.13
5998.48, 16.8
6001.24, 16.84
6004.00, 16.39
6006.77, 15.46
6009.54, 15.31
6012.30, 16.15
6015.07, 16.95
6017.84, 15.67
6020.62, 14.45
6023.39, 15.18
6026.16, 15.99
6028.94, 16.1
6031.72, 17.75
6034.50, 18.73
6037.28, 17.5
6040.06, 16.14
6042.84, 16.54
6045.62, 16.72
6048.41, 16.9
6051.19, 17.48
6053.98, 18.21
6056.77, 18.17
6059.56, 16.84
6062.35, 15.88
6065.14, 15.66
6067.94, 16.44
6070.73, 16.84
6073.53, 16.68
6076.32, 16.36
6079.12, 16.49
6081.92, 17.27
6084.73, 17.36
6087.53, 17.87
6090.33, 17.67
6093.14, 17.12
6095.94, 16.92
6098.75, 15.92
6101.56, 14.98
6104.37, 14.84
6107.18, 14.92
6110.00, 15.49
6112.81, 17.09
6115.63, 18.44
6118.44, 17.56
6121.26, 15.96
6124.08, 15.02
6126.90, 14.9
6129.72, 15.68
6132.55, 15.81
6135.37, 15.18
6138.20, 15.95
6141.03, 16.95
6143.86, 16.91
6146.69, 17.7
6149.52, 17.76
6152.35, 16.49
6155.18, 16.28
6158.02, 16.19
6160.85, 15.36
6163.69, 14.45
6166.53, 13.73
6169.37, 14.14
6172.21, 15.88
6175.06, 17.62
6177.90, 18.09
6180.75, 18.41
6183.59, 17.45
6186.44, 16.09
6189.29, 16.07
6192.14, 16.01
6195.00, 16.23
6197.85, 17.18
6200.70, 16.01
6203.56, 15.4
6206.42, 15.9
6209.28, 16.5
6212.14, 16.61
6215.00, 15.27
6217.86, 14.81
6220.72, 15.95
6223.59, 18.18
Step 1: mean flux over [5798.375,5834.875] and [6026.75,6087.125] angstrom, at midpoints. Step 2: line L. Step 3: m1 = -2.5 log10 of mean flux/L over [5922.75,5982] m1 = 0.051 mag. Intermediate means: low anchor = 17.5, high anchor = 17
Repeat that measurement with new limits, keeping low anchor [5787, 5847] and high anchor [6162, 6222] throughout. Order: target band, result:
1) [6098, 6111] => 0.082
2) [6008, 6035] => 0.034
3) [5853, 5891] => 0.124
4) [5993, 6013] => 0.023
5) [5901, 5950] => 0.060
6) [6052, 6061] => -0.074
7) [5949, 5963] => 0.021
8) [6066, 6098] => -0.033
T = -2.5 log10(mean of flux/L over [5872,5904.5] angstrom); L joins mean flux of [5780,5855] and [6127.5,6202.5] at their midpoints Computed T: 0.15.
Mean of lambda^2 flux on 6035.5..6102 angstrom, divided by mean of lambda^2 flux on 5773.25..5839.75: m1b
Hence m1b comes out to 1.08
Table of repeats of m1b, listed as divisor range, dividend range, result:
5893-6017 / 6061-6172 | 1.06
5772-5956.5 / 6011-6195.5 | 1.09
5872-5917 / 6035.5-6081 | 1.19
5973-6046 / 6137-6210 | 1.06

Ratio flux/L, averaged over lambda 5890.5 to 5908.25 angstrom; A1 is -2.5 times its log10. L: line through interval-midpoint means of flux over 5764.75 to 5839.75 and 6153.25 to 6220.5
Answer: 0.19 mag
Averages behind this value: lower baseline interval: 17.1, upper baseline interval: 16.1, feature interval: 14.1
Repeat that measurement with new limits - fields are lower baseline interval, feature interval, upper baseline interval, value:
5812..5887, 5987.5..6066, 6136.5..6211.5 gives -0.01 mag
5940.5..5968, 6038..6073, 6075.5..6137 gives -0.02 mag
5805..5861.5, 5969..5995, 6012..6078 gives 0.05 mag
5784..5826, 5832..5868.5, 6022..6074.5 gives 0.01 mag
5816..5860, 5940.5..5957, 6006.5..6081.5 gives 0.01 mag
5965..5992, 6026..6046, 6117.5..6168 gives -0.06 mag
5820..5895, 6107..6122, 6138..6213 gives -0.03 mag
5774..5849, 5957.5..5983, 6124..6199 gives 0.04 mag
